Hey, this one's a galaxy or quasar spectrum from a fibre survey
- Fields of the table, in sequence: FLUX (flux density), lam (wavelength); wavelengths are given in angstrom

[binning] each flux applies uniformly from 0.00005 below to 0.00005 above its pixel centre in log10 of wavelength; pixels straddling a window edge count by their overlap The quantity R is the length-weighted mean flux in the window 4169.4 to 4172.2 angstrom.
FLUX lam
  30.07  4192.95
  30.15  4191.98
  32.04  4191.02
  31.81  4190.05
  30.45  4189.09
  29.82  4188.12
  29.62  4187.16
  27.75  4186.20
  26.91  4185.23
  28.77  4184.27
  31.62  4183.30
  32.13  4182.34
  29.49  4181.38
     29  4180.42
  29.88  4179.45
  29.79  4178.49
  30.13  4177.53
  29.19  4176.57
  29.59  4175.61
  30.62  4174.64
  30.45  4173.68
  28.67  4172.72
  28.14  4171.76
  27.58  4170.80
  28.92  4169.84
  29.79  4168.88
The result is 28.2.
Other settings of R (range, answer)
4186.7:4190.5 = 30.4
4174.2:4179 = 29.9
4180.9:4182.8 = 30.9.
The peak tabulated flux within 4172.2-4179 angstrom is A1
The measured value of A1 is 30.62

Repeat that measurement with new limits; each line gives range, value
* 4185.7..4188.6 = 29.82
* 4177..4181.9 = 30.13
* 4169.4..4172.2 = 28.92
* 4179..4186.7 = 32.13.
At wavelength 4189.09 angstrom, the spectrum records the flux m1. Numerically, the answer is 30.45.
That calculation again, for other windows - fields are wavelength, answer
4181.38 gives 29.49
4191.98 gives 30.15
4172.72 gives 28.67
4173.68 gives 30.45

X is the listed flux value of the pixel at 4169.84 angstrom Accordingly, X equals 28.92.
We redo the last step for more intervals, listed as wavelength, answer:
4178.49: 29.79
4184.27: 28.77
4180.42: 29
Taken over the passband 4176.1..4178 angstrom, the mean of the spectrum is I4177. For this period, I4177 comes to 29.7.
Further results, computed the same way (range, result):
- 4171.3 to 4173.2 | 28.4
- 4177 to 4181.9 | 29.7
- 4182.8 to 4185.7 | 29.1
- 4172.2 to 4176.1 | 29.8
